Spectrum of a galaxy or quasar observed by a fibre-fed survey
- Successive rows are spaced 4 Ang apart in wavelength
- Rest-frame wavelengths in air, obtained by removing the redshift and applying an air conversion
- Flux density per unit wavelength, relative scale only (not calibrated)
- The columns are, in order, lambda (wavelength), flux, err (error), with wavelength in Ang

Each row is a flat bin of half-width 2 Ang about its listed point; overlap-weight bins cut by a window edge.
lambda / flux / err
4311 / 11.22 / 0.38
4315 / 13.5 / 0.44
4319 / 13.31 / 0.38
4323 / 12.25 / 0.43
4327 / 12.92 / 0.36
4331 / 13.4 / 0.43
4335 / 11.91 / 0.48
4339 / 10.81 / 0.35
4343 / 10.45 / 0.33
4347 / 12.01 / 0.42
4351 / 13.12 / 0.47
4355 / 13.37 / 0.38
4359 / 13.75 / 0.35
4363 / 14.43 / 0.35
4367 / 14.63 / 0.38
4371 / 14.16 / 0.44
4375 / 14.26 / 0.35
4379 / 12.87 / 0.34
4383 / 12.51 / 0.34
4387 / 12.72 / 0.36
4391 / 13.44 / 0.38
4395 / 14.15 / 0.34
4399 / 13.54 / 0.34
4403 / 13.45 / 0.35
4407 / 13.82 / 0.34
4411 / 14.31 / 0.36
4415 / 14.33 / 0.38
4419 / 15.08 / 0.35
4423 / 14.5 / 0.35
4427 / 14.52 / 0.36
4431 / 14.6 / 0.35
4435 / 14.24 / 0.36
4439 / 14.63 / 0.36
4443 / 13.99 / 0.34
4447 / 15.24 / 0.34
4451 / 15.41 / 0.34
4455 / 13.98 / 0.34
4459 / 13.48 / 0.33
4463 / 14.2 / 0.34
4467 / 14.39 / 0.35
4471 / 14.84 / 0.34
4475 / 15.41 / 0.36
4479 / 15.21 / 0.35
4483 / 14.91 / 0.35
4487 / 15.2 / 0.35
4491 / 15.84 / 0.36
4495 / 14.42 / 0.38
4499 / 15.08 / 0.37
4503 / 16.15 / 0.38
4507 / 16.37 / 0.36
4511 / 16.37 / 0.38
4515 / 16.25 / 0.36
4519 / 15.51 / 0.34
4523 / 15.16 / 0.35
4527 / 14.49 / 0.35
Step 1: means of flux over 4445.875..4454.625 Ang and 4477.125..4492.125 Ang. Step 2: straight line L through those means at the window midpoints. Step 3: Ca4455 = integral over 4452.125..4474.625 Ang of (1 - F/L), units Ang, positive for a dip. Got 1.2 Ang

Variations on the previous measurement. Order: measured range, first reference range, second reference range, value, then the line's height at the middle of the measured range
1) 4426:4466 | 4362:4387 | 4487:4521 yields 1.0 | 14.8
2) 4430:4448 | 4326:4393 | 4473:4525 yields -0.1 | 14.4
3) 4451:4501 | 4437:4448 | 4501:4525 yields 1.5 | 15.2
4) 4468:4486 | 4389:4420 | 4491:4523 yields 0.2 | 15.2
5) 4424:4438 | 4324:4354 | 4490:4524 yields -0.4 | 14.1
